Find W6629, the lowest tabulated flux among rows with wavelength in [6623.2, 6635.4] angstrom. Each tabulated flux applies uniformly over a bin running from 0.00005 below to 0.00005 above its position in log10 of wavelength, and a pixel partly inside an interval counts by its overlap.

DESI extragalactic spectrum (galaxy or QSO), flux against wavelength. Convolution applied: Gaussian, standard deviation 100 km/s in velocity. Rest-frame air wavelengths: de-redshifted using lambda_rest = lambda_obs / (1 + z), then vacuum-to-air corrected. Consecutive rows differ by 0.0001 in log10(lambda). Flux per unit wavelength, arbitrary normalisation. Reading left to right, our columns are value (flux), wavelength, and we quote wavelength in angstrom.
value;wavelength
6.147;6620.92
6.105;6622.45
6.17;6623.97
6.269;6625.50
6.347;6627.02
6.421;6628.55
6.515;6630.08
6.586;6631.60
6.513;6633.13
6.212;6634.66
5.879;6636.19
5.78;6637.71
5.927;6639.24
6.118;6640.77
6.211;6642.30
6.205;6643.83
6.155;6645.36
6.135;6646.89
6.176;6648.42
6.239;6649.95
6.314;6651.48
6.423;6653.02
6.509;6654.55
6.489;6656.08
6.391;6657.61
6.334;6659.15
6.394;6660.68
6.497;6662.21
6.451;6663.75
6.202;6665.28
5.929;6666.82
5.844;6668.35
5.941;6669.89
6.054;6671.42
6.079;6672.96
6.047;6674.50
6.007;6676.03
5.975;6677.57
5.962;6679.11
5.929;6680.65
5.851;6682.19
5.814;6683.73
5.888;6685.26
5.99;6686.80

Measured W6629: 6.17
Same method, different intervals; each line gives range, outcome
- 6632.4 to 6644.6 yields 5.78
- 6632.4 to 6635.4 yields 6.212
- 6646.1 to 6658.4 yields 6.135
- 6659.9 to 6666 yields 6.202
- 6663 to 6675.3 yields 5.844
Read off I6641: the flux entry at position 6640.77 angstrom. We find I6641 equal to 6.118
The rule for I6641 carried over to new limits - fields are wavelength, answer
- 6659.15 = 6.334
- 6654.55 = 6.509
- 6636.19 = 5.879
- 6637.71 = 5.78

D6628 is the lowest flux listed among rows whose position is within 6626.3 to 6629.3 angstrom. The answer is 6.347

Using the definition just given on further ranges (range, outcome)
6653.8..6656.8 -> 6.489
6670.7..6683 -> 5.851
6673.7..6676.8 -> 6.007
